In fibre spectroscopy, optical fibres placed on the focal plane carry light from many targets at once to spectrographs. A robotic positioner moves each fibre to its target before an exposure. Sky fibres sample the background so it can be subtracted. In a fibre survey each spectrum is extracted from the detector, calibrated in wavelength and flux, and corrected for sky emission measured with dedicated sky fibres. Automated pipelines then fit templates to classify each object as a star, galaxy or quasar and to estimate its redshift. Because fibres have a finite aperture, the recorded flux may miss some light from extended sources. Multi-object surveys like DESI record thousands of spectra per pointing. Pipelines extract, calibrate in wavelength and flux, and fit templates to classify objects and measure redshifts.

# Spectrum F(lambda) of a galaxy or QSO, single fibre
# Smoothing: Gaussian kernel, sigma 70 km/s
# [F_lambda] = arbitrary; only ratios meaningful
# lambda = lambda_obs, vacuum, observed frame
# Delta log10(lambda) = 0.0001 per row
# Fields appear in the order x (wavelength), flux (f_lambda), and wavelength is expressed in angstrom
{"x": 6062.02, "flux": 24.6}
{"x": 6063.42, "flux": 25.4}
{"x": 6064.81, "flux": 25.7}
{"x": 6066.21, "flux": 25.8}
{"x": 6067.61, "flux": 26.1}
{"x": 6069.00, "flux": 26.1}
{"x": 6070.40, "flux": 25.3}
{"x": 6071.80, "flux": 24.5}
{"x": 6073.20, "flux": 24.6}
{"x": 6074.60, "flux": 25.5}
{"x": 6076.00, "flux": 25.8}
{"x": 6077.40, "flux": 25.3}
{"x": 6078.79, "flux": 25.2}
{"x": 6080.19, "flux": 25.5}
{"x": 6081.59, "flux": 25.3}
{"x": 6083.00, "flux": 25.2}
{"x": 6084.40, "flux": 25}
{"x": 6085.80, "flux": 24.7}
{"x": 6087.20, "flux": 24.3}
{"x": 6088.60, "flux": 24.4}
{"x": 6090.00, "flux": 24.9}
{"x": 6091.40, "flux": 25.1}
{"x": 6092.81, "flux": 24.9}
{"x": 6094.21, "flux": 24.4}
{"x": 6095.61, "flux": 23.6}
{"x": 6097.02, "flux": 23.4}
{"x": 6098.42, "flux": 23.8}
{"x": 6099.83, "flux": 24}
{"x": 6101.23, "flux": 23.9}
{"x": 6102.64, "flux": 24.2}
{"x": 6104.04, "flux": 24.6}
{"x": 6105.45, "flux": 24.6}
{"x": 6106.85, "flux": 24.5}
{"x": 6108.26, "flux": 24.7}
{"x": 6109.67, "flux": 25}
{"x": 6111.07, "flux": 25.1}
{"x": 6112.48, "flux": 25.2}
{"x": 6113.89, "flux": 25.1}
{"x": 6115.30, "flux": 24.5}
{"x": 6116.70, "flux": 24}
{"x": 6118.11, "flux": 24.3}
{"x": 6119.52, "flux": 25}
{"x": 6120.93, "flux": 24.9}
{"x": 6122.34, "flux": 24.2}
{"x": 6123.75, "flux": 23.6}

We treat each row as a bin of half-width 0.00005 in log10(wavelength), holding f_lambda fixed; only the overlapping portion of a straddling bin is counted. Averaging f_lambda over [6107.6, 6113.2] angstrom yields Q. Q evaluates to 25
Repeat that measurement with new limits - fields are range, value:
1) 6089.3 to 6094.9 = 24.8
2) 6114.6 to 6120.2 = 24.5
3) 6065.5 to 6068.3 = 25.9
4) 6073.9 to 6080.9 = 25.5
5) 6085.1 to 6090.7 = 24.6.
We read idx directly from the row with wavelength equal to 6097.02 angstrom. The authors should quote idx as 23.4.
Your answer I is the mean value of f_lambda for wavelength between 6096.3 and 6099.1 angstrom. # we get 23.6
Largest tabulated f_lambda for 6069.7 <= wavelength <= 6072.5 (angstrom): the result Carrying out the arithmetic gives 25.3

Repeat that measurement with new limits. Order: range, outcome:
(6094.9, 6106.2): 24.6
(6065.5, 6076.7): 26.1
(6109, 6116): 25.2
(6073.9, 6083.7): 25.8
